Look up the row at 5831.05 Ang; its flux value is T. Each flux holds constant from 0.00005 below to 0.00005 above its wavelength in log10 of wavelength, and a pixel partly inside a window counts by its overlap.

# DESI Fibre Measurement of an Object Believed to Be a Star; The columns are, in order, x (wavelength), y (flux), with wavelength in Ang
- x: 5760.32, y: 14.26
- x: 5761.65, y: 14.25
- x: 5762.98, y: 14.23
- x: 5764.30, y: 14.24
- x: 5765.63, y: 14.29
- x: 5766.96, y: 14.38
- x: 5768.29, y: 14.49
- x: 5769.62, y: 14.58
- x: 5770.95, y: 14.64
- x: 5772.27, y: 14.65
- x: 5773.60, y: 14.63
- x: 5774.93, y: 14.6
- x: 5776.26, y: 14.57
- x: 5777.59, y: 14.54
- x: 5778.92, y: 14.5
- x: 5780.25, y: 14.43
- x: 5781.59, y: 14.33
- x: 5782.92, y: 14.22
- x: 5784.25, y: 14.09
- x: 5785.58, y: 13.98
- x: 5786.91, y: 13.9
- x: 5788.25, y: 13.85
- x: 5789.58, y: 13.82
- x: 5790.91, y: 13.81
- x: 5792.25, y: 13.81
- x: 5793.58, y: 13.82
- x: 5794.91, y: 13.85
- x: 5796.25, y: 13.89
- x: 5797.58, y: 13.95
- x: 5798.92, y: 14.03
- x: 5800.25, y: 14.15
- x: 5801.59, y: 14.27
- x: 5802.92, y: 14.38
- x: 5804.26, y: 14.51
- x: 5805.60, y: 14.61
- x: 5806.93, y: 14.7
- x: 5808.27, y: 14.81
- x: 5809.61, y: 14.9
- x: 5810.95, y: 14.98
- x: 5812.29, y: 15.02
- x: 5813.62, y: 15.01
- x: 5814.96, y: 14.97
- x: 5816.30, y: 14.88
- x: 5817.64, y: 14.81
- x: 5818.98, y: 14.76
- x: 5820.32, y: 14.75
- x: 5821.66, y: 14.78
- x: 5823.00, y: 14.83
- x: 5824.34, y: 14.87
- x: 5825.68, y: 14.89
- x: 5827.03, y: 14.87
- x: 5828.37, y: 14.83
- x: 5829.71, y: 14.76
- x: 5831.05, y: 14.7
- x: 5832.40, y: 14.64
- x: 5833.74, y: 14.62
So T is 14.7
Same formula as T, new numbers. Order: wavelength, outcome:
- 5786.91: 13.9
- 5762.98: 14.23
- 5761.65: 14.25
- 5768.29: 14.49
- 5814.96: 14.97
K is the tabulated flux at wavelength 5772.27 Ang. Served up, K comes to 14.65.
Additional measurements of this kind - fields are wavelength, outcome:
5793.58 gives 13.82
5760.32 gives 14.26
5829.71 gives 14.76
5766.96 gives 14.38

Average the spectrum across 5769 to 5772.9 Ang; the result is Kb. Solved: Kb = 14.7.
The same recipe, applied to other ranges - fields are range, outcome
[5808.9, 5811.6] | 14.9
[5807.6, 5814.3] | 14.9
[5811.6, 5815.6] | 15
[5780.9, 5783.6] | 14.2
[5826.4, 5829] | 14.9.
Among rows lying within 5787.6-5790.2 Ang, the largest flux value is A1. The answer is 13.85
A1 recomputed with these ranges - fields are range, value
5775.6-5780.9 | 14.57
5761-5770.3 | 14.58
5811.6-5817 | 15.02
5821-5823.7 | 14.83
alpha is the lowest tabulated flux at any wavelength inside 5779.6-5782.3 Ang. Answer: 14.33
